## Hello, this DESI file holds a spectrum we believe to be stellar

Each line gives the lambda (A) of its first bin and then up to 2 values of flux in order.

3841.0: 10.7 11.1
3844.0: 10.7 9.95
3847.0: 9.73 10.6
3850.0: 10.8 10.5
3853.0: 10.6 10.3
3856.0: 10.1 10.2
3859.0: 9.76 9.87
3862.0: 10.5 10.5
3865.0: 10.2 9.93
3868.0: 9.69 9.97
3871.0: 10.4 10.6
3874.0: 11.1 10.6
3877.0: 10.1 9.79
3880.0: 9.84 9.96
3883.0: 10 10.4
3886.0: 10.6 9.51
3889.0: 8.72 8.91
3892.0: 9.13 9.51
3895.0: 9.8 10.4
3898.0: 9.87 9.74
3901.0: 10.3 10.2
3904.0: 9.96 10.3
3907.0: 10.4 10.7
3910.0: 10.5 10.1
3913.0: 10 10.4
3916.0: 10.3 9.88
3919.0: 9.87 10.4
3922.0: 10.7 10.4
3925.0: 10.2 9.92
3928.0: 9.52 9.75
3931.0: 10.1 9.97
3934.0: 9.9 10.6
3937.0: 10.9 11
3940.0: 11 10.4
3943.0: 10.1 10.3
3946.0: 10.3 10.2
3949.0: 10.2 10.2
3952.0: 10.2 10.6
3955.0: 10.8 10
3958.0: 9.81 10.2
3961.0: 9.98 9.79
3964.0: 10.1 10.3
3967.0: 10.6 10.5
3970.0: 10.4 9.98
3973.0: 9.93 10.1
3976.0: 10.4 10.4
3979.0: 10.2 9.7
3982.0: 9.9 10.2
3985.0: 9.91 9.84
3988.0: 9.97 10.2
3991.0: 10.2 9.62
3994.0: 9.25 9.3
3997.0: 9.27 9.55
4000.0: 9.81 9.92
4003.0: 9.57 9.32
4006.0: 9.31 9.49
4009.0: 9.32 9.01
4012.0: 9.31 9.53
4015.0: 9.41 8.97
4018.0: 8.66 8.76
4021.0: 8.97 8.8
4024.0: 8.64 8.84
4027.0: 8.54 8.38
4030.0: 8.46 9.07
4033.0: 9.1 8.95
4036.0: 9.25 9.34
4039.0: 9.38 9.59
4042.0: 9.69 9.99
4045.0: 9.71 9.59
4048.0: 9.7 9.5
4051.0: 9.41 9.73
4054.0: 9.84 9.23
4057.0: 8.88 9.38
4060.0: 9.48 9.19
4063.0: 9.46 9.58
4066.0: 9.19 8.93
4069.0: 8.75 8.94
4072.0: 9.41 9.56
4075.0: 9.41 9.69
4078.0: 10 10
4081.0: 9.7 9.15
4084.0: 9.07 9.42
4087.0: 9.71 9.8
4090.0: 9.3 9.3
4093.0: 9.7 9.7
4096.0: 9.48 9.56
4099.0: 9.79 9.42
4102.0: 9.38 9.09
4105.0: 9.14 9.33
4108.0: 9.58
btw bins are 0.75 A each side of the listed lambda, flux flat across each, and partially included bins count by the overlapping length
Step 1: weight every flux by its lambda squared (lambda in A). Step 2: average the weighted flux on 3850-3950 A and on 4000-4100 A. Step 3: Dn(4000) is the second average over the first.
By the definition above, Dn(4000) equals 0.99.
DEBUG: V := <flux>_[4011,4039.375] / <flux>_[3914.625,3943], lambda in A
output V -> 0.9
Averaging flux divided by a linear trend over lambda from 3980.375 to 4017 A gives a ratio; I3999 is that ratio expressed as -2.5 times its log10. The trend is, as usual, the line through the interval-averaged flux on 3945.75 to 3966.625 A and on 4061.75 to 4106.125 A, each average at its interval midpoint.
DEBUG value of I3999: 0.04 mag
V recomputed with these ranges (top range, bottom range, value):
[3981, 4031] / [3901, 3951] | 0.91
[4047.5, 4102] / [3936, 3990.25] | 0.92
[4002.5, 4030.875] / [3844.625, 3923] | 0.89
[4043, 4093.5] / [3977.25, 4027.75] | 1.00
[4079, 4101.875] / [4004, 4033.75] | 1.06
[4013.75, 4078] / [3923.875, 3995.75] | 0.91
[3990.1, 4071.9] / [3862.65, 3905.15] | 0.93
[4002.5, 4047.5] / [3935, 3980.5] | 0.89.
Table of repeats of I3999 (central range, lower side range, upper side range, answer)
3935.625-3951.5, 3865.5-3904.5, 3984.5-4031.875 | -0.089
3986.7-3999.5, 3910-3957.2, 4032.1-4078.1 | 0.019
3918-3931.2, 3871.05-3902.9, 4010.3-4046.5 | -0.039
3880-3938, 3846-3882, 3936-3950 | 0.035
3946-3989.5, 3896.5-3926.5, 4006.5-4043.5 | -0.055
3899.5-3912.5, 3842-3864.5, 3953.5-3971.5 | 0.002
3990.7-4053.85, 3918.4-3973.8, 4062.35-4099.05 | 0.058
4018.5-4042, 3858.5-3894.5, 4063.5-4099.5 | 0.074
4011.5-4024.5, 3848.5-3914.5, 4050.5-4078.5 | 0.064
